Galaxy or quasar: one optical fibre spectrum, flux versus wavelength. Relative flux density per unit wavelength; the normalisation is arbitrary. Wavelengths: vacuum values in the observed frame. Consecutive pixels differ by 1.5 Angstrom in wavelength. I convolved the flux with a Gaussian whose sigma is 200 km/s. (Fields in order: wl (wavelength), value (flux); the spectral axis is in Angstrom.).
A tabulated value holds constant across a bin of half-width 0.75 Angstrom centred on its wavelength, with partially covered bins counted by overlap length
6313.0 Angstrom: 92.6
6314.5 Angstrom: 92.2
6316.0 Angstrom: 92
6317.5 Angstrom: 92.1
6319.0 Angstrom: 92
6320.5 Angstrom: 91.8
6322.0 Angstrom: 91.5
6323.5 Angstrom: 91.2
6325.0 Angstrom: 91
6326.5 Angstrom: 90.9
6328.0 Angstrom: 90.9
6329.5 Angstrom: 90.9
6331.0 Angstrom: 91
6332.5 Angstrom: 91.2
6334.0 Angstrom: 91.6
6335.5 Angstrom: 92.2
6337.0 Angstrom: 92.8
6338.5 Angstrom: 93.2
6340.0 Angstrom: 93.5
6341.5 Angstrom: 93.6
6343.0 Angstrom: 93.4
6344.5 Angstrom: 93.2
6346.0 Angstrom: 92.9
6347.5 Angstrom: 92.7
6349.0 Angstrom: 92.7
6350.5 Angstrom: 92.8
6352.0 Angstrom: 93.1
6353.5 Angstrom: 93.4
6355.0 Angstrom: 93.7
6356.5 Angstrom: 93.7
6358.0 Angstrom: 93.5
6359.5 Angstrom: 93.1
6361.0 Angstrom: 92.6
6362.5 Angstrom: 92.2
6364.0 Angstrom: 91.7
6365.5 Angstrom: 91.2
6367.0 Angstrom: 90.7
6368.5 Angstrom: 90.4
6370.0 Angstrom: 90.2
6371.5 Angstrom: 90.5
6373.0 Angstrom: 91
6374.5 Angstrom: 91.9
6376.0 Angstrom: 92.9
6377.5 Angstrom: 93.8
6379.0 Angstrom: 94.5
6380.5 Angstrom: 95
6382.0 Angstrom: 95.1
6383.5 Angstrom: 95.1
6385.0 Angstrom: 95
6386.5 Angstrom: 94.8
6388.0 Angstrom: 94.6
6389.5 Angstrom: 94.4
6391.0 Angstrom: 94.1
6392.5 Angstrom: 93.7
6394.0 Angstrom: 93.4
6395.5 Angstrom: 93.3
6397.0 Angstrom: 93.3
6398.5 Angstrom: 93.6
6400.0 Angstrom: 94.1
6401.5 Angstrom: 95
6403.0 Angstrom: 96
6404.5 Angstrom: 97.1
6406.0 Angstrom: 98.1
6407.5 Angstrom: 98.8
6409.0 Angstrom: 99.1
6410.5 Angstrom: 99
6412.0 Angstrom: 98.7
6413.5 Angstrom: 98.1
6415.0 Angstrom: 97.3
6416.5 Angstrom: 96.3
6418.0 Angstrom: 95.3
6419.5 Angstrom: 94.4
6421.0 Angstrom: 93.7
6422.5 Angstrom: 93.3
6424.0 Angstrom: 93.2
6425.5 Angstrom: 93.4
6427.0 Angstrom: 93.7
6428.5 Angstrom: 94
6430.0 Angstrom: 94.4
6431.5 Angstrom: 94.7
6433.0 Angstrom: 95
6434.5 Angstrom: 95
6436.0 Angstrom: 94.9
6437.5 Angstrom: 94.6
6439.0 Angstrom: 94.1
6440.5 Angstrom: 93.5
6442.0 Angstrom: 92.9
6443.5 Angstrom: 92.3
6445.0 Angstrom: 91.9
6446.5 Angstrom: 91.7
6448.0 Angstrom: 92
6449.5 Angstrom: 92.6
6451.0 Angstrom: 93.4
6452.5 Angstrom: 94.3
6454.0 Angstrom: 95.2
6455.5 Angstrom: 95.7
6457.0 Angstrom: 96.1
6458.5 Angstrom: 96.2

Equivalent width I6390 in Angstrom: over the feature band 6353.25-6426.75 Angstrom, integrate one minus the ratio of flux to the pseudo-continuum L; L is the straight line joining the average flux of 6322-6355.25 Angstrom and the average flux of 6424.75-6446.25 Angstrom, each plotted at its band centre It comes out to -0.9 Angstrom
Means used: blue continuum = 92.3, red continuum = 93.8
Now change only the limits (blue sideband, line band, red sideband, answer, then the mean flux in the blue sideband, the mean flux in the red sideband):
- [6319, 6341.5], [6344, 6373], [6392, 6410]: 0.3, 91.8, 95.5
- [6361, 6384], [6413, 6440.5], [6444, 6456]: -0.5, 92.4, 93.3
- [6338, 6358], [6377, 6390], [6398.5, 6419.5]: 0.1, 93.2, 96.9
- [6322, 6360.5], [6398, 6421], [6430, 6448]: -0.8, 92.5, 93.7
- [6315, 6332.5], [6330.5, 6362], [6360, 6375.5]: -0.5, 91.4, 91.3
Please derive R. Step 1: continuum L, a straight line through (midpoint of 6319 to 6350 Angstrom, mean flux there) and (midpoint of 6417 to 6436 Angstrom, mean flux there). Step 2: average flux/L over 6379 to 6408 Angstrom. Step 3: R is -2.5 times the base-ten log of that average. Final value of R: -0.02 mag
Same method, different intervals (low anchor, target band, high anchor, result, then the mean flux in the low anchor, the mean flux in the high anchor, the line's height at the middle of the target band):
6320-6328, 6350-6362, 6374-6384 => 0.00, 91.2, 94.1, 92.9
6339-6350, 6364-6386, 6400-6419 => 0.03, 93.1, 97.2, 95.1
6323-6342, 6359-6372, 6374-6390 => 0.02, 91.8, 94.3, 93.5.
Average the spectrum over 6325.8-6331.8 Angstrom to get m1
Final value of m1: 90.9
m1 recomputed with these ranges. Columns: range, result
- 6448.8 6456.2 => 94.2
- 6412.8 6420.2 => 96.3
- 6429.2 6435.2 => 94.8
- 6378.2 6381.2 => 94.7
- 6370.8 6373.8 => 90.8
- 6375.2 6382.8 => 94.2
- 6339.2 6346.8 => 93.3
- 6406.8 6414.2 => 98.7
